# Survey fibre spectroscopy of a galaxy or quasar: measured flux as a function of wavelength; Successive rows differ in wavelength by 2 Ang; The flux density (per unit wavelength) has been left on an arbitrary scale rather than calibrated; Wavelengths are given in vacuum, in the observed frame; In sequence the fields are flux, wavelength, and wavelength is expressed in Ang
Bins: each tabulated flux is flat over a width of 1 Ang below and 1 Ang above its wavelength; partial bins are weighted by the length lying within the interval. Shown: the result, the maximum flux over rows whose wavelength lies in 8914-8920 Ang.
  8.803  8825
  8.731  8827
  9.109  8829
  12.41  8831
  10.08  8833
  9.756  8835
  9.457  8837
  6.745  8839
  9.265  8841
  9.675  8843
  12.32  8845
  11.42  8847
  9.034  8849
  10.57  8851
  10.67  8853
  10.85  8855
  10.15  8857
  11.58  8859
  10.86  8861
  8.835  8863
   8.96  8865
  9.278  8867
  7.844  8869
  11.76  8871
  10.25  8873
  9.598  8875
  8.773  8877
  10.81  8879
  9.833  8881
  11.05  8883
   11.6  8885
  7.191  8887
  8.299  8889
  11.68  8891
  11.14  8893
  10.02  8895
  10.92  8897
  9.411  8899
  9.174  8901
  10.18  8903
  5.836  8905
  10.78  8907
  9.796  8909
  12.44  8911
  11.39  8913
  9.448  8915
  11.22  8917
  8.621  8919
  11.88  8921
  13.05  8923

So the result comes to 11.22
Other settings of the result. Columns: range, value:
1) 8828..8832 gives 12.41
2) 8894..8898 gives 10.92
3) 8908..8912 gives 12.44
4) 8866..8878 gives 11.76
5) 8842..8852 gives 12.32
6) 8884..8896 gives 11.68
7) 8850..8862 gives 11.58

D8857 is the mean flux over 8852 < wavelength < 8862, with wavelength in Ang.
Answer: 10.8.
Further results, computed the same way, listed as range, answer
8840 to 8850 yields 10.3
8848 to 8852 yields 9.8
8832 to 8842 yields 9.06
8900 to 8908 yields 8.99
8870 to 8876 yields 10.5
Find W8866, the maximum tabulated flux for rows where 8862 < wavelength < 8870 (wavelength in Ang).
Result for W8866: 9.278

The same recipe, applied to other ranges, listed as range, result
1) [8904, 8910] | 10.78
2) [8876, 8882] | 10.81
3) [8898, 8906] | 10.18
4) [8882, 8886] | 11.6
